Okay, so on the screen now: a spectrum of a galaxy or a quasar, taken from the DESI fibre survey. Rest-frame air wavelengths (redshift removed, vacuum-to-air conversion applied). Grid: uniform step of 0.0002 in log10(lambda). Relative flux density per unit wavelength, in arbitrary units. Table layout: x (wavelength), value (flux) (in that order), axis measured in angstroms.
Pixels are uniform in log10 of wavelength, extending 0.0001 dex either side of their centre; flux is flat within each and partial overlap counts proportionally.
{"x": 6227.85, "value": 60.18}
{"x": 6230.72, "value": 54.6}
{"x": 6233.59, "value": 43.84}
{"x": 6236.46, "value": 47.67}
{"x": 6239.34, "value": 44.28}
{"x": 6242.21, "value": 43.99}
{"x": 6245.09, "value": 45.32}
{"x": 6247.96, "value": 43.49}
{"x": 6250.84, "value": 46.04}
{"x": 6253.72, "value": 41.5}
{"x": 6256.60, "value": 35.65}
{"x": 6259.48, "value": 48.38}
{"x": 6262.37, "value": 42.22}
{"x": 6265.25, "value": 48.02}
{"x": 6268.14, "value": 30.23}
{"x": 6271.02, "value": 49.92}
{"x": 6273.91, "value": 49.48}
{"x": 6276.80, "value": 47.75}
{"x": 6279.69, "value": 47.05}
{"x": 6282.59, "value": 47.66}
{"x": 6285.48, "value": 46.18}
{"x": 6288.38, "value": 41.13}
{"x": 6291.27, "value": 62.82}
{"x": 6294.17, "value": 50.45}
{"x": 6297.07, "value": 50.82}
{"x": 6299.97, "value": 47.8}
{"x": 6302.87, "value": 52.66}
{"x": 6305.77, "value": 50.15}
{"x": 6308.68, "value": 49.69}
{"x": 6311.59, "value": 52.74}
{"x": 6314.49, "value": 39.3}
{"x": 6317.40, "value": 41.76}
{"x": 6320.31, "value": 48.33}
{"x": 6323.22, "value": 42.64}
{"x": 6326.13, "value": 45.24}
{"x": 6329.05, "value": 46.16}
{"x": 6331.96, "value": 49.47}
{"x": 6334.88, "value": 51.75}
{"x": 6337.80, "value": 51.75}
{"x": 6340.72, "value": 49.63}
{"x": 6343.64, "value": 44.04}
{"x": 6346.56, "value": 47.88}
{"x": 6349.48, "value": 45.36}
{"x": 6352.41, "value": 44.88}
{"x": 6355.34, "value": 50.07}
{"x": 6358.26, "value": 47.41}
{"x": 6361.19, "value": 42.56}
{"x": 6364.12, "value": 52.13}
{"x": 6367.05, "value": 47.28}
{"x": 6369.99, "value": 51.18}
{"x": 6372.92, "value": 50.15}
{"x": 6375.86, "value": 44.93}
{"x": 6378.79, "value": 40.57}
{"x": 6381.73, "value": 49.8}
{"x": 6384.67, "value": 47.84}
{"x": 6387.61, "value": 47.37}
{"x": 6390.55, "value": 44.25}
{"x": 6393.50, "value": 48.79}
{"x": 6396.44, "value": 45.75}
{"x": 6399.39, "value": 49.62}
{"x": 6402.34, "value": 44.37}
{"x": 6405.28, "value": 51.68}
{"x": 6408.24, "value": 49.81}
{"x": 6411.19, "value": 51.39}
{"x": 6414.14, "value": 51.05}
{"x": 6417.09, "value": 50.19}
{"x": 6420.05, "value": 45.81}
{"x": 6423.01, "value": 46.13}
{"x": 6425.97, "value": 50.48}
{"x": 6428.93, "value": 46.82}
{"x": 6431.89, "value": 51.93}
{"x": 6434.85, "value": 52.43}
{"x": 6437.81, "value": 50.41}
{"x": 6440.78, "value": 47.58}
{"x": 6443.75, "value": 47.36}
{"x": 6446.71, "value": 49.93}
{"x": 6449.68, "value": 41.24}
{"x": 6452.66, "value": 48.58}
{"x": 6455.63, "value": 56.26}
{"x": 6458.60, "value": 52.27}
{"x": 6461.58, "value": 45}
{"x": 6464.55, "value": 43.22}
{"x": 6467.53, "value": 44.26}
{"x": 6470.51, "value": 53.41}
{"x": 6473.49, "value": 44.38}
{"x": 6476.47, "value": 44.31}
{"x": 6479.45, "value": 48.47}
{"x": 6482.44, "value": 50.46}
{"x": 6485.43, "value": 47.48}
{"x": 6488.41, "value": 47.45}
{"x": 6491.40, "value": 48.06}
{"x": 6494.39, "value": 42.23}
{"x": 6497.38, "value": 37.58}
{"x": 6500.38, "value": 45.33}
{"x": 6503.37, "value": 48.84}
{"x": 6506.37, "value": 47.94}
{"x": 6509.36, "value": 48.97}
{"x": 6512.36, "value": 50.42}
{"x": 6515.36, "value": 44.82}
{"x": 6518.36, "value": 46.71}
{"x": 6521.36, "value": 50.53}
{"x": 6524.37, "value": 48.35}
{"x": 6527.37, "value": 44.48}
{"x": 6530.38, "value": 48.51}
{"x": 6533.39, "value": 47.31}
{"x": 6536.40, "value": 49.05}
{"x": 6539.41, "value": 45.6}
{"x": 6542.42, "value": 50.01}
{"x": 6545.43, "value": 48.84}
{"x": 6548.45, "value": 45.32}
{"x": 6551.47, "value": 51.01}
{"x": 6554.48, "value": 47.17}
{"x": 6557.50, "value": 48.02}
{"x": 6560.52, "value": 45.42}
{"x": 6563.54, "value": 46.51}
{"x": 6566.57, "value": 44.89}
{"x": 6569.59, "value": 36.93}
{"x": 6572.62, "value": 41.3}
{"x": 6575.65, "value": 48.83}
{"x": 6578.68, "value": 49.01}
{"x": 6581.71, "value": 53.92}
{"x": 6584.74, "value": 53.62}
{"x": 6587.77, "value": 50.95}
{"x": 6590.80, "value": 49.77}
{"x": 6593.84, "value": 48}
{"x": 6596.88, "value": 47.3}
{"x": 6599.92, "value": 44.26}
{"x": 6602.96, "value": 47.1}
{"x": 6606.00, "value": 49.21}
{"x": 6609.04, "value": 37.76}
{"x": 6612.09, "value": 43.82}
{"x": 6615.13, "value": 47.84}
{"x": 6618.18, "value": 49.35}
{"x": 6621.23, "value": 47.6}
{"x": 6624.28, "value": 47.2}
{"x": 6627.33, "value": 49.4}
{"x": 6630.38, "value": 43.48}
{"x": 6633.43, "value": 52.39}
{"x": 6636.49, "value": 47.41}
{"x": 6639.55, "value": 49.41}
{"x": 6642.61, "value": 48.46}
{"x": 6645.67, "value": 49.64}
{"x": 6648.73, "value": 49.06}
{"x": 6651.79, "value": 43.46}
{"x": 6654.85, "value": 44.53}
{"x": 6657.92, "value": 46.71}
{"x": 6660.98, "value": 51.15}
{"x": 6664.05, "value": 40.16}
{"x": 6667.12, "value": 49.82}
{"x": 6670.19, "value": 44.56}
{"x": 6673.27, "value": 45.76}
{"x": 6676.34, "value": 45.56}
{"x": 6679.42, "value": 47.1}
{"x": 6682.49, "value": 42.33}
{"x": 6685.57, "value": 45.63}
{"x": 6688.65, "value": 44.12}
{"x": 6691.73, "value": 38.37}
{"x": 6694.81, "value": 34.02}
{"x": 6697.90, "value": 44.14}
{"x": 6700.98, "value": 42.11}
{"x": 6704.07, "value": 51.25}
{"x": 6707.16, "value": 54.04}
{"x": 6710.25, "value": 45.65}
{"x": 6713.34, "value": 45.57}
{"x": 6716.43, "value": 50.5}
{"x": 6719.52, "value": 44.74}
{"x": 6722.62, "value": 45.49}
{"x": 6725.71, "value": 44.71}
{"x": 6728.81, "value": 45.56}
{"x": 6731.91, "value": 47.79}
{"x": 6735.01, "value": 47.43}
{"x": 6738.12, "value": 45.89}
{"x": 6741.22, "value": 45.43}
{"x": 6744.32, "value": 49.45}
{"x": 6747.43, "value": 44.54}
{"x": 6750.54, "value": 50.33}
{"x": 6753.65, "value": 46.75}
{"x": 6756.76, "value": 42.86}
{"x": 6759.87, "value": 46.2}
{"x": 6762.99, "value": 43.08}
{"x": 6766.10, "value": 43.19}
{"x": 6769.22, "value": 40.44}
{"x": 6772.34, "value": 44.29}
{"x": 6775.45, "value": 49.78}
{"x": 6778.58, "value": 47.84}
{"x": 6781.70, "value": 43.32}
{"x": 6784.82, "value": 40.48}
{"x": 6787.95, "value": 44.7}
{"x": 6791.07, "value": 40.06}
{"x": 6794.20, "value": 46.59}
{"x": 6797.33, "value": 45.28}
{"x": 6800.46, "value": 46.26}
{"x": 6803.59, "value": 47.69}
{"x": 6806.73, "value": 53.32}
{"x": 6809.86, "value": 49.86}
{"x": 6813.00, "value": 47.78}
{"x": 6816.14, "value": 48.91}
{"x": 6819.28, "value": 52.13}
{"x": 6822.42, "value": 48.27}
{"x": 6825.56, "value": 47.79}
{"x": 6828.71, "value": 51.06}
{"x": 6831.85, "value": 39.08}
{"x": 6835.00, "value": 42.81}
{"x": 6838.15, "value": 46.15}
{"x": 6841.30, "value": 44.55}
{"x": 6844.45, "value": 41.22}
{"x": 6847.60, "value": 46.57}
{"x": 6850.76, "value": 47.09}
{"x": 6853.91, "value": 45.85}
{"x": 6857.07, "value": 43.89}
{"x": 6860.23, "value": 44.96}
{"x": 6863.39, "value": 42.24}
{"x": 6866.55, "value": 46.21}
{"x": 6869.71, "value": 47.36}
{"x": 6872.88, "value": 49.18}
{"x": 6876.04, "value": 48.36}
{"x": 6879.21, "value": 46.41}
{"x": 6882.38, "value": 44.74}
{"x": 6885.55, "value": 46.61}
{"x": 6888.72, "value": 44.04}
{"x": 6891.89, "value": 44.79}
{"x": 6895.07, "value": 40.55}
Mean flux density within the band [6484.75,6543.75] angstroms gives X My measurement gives 47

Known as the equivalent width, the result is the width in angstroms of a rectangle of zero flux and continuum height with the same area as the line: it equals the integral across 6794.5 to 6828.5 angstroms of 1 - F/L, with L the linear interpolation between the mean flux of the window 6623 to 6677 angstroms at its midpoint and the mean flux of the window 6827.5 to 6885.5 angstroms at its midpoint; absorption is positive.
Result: -2.2 angstroms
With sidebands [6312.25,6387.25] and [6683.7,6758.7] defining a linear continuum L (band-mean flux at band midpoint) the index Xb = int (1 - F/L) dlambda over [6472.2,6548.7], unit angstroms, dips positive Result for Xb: -1.0 angstroms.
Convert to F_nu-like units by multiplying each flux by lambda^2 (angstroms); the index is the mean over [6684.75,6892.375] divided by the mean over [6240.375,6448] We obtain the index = 1.11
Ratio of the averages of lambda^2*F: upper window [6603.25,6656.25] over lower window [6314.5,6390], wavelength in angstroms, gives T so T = 1.1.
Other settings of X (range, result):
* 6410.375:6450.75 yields 48.8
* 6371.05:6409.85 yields 47.4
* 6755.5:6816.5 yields 45.5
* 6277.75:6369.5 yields 48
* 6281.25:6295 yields 49.6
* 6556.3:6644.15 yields 47.2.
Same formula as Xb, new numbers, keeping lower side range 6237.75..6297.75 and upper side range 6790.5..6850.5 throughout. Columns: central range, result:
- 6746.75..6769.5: 0.82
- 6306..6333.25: -0.27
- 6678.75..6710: 1.48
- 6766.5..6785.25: 0.85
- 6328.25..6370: -1.92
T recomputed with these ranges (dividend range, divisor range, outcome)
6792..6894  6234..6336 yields 1.18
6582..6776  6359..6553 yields 1.04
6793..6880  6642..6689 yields 1.06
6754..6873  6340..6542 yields 1.07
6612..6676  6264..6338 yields 1.10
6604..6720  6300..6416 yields 1.06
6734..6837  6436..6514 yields 1.07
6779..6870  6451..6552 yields 1.07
